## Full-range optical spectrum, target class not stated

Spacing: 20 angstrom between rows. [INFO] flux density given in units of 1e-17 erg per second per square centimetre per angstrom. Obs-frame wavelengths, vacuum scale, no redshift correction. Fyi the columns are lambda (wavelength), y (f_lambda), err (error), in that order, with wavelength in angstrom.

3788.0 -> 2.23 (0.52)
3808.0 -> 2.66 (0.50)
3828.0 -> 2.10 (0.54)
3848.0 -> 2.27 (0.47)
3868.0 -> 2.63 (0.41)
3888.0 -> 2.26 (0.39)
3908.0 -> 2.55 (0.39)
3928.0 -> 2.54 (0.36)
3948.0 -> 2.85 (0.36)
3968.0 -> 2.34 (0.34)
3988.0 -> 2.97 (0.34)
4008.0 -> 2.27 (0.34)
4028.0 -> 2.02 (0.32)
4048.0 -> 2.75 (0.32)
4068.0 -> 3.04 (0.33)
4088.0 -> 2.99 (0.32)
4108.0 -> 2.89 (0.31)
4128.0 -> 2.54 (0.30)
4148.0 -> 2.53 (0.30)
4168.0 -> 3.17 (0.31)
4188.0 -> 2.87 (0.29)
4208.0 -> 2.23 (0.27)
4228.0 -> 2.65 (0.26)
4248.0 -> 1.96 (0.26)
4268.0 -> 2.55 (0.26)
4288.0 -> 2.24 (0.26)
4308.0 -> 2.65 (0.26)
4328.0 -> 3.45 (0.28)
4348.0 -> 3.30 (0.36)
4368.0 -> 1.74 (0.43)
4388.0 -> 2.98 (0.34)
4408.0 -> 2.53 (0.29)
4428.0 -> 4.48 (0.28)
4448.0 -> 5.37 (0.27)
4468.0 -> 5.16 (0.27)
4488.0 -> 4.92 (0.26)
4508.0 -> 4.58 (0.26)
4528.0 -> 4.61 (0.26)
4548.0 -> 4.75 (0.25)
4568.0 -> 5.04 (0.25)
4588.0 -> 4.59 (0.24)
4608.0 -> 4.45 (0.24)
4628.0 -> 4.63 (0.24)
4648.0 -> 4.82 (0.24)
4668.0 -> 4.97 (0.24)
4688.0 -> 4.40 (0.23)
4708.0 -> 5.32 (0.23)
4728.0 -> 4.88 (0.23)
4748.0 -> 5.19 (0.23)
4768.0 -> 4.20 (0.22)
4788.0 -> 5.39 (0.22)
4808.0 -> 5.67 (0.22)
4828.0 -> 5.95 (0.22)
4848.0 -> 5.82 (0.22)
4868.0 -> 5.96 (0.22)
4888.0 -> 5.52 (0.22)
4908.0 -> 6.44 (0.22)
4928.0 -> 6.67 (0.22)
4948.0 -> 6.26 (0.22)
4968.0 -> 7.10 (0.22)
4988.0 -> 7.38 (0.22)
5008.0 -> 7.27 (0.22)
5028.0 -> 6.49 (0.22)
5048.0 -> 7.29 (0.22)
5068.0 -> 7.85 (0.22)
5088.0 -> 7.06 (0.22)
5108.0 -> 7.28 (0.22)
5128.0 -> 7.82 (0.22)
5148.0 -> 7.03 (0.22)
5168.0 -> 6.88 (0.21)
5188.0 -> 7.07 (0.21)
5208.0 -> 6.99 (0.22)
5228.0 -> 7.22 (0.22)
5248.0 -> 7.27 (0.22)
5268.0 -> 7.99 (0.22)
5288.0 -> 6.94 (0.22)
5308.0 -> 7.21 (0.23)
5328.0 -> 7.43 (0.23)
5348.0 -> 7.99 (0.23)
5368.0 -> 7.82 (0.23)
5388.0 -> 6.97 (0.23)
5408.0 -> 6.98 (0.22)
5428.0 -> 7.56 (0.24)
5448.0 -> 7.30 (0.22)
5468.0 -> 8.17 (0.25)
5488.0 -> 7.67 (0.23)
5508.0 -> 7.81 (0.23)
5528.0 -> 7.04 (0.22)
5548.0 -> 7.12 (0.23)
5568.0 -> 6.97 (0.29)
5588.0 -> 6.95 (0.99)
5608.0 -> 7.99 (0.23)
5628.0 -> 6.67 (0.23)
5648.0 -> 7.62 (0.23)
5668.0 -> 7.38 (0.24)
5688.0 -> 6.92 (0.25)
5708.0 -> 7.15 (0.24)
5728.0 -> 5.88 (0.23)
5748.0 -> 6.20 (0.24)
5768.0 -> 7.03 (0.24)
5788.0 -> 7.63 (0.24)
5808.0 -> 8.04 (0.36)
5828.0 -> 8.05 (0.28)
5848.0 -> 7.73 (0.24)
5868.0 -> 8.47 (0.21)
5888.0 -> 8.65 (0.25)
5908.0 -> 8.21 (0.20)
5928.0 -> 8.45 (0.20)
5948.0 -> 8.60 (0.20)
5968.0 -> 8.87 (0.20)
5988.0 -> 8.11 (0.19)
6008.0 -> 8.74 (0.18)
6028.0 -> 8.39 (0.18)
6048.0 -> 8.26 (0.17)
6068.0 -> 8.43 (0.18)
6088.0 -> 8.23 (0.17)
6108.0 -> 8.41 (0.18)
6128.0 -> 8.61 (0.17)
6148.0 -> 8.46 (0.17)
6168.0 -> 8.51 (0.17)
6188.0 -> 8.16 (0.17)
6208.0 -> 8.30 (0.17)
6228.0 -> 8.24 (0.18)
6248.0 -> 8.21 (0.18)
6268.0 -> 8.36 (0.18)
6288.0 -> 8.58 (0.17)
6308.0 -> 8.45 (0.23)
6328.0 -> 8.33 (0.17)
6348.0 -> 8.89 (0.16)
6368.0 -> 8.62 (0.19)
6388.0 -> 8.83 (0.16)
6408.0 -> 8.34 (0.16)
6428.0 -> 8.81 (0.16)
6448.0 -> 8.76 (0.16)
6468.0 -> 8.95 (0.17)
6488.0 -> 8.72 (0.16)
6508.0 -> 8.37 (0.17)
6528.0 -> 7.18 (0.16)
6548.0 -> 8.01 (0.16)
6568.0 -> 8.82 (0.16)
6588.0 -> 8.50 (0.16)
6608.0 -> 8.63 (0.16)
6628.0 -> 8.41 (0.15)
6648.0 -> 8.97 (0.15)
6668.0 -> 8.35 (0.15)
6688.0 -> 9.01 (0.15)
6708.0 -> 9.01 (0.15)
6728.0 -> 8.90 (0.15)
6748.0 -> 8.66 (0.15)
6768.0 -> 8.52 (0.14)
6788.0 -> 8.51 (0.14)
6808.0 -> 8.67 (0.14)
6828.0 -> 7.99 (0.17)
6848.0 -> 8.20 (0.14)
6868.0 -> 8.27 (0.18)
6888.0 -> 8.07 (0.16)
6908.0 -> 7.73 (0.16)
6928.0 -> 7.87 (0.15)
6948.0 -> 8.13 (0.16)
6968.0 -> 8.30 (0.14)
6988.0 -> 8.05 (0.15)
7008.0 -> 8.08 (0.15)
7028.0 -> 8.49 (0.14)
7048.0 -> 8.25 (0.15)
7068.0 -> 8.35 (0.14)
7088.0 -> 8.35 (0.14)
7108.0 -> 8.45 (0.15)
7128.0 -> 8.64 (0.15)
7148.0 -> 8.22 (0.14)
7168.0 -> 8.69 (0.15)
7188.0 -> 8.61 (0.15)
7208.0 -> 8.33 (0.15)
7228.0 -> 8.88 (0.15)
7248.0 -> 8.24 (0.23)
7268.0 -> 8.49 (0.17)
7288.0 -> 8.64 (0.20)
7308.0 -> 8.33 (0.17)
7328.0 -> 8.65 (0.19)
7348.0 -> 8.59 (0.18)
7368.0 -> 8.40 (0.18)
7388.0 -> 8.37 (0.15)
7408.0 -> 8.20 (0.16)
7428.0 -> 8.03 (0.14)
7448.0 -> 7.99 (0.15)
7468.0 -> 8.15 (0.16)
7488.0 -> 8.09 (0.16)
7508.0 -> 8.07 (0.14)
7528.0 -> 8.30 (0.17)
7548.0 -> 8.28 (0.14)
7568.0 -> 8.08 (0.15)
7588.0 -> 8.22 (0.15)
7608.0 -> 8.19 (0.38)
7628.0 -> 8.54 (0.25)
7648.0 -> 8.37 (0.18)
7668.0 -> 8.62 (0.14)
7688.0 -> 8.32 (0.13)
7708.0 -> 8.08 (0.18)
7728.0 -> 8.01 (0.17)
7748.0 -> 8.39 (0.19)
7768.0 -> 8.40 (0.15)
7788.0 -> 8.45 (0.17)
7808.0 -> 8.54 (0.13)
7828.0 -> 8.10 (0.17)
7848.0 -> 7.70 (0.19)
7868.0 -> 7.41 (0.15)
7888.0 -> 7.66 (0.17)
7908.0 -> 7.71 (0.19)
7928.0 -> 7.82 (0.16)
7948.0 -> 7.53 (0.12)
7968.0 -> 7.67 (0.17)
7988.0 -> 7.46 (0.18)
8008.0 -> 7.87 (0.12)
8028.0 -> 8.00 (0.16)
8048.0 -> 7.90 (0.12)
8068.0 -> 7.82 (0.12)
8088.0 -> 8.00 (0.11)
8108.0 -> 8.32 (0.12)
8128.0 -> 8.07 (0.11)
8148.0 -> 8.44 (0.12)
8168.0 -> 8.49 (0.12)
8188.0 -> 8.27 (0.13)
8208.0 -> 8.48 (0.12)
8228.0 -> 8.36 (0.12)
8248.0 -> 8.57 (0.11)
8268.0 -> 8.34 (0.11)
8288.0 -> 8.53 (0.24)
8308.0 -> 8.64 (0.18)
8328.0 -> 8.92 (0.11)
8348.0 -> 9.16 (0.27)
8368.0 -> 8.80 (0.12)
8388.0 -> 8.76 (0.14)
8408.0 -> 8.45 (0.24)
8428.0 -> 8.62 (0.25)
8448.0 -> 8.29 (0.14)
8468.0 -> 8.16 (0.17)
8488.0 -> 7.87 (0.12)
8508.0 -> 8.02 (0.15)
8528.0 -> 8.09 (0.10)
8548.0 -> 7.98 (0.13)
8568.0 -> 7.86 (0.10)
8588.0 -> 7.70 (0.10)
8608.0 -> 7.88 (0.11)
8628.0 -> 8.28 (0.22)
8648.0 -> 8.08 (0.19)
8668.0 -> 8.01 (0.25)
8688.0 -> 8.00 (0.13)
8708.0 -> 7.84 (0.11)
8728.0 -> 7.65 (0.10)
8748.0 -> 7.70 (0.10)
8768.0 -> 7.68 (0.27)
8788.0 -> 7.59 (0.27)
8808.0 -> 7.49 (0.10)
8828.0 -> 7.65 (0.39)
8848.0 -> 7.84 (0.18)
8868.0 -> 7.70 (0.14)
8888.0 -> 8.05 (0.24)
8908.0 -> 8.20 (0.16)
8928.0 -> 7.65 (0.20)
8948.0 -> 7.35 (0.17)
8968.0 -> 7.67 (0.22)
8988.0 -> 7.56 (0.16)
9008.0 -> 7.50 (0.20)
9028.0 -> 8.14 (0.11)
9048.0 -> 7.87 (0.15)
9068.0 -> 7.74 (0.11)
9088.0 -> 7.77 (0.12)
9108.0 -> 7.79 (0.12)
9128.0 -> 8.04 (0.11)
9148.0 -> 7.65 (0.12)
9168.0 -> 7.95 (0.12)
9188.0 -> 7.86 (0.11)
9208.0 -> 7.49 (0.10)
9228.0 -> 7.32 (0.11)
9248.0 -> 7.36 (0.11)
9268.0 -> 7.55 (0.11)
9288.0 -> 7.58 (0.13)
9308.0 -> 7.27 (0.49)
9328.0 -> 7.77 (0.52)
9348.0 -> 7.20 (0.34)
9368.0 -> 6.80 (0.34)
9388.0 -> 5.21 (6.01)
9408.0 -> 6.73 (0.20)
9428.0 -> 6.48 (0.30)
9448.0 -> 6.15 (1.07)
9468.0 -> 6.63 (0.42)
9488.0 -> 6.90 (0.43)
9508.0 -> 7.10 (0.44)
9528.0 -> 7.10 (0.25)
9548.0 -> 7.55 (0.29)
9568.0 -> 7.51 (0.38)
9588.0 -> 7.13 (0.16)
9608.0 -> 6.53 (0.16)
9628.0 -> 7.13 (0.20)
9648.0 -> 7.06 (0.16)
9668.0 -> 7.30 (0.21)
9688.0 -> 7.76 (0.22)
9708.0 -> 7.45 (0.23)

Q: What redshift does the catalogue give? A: 0.11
